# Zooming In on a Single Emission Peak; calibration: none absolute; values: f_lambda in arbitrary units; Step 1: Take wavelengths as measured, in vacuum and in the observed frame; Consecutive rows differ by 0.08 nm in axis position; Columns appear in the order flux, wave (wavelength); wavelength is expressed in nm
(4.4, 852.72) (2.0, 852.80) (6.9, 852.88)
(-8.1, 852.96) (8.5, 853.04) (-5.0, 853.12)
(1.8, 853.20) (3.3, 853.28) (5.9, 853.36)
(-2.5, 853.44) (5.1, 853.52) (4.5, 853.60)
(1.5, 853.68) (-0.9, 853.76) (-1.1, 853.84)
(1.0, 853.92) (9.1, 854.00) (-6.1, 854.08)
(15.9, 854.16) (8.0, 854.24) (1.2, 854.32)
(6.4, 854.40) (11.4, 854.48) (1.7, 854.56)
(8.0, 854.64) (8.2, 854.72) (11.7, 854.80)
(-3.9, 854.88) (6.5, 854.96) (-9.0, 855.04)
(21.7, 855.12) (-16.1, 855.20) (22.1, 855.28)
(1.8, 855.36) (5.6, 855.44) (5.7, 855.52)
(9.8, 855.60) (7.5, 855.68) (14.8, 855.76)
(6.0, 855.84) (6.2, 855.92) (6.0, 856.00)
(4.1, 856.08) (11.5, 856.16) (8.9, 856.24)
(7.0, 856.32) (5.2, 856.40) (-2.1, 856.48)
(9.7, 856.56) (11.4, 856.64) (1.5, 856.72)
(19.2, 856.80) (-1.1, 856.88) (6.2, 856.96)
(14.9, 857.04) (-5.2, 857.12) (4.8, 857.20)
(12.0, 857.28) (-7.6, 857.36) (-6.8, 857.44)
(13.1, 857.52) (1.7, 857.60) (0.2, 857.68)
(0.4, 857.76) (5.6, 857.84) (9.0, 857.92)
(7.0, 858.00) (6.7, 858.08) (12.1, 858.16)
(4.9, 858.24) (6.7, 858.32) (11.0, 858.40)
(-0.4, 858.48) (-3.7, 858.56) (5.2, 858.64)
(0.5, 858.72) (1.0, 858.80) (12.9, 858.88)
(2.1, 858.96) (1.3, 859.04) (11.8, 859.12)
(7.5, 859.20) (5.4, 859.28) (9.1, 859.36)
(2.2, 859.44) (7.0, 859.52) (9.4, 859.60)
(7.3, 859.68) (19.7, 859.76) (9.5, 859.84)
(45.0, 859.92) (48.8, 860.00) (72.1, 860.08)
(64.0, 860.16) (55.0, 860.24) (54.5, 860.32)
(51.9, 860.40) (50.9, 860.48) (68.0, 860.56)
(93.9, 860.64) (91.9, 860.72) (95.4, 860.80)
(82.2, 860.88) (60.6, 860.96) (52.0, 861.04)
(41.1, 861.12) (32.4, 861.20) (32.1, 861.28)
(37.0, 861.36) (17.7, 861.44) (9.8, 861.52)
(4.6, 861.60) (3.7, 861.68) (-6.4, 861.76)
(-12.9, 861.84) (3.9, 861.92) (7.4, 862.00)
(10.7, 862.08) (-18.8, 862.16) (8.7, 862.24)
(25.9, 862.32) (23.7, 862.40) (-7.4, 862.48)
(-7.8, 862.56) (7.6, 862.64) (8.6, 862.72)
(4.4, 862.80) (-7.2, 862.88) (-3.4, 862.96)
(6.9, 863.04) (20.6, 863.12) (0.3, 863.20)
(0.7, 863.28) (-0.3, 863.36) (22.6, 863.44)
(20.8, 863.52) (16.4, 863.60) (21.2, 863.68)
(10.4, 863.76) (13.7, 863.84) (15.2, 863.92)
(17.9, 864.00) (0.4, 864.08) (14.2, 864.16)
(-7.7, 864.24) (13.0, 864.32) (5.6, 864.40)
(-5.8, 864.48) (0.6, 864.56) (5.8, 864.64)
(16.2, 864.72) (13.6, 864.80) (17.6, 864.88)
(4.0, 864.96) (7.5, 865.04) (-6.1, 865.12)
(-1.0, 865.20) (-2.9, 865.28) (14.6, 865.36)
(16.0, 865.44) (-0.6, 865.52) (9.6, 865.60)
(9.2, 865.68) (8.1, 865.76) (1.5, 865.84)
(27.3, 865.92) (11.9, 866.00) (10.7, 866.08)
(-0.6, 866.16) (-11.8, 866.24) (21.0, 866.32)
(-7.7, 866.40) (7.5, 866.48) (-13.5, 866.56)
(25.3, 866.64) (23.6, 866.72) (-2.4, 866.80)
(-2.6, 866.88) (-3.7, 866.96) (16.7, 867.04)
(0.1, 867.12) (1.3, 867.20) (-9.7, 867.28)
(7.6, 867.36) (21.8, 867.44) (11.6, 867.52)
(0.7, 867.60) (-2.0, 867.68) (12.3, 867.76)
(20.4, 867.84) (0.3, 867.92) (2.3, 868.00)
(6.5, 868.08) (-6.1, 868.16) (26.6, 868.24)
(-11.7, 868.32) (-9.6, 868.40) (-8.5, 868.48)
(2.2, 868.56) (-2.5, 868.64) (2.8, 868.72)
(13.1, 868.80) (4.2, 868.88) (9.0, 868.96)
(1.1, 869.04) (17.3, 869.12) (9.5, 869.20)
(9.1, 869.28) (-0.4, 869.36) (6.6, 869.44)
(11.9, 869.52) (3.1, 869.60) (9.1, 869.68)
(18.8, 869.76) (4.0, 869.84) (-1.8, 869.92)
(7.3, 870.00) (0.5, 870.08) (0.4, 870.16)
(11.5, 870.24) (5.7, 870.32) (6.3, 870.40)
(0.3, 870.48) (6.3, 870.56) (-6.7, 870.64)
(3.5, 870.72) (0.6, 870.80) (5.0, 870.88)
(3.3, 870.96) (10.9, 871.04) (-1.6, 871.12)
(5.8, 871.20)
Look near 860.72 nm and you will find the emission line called [O II] 3727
